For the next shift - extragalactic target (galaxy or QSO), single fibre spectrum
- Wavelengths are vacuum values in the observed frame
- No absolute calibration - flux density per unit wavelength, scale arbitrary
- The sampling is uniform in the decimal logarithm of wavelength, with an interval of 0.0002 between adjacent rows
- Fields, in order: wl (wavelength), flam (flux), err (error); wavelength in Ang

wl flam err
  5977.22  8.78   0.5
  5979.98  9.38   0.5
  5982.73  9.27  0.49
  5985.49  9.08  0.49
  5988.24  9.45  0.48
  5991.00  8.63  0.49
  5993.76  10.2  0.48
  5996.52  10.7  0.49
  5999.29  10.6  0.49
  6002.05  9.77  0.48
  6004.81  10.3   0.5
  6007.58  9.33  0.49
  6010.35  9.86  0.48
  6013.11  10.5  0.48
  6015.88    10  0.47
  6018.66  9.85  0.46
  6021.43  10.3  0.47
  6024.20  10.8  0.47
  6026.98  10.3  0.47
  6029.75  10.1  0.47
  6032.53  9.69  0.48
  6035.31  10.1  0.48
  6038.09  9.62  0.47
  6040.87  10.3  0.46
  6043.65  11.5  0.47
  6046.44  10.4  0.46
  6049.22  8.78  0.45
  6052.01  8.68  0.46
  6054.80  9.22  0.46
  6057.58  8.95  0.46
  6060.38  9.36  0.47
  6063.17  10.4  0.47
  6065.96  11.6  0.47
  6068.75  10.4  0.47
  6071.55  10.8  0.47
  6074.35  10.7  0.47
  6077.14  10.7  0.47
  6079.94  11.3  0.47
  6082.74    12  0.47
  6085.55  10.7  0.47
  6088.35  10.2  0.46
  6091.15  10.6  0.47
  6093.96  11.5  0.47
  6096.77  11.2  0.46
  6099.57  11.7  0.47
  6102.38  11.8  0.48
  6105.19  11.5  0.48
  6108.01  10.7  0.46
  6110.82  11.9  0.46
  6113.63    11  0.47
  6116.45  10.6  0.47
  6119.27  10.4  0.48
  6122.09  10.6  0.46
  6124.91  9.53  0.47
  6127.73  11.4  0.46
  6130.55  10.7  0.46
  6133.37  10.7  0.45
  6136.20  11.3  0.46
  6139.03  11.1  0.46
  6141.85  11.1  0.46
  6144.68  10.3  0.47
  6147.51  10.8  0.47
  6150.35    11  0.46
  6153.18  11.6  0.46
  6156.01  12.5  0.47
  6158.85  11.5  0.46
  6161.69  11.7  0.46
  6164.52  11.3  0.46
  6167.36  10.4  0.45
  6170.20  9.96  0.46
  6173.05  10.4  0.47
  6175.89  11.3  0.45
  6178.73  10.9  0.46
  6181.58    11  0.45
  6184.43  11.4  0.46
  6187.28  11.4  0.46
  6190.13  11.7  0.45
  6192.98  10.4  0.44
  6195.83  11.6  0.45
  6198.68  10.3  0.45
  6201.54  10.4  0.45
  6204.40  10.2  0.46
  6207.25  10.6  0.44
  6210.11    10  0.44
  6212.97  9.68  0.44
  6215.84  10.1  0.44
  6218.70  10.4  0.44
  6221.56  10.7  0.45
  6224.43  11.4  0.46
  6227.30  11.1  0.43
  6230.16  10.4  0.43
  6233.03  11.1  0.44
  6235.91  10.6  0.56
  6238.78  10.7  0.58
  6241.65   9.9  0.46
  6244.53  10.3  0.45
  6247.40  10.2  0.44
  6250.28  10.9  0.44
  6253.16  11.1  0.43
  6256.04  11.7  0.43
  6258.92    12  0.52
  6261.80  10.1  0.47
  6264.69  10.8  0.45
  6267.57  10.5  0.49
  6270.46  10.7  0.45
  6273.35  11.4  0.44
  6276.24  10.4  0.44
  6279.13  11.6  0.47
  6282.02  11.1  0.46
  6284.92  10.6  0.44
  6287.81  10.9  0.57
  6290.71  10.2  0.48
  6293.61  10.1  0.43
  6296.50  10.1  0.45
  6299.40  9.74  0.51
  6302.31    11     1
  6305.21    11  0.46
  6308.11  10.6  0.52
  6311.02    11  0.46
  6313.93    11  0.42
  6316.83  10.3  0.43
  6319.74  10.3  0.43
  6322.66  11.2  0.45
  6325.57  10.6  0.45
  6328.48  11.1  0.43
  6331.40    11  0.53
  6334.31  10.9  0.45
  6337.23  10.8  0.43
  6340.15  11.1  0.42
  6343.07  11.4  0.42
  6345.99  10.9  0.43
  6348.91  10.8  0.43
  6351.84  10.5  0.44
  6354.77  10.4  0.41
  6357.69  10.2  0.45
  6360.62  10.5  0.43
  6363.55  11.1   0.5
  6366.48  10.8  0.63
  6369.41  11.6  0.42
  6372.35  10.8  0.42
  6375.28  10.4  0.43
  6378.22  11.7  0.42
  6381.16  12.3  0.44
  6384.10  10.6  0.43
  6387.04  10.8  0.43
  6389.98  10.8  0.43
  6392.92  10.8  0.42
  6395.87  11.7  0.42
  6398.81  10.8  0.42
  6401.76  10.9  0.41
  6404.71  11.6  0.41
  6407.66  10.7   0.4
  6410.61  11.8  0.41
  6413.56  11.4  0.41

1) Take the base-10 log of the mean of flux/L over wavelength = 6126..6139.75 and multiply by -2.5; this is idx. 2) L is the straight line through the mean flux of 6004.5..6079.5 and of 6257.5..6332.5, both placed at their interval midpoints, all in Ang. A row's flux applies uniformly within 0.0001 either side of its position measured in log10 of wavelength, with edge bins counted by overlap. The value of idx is -0.07 mag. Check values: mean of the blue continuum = 10.1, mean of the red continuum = 10.7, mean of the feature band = 11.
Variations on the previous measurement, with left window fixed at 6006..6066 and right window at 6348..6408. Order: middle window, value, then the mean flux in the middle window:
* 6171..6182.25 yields -0.05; 10.8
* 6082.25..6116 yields -0.11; 11.2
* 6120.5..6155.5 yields -0.07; 10.9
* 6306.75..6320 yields 0.01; 10.7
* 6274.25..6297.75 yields 0.00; 10.6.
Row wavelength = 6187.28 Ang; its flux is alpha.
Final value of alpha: 11.4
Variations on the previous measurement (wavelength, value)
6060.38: 9.36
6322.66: 11.2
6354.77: 10.4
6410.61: 11.8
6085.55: 10.7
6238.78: 10.7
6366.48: 10.8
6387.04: 10.8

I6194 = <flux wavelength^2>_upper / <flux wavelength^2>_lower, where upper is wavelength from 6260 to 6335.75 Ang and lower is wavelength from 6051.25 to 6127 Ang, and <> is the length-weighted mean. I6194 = 1.07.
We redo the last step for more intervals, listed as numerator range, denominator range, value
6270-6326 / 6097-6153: 1.03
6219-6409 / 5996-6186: 1.09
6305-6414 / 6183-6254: 1.07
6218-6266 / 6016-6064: 1.16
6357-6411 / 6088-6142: 1.10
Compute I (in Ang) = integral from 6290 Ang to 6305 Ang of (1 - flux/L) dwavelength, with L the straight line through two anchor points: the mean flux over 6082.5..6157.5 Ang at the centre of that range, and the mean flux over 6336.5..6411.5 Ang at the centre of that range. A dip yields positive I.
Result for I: 0.97 Ang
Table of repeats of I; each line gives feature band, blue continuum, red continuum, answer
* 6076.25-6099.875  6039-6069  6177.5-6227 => -2.2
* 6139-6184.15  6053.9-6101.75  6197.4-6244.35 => -2.1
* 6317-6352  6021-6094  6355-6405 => 0.1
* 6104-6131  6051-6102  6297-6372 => -0.5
